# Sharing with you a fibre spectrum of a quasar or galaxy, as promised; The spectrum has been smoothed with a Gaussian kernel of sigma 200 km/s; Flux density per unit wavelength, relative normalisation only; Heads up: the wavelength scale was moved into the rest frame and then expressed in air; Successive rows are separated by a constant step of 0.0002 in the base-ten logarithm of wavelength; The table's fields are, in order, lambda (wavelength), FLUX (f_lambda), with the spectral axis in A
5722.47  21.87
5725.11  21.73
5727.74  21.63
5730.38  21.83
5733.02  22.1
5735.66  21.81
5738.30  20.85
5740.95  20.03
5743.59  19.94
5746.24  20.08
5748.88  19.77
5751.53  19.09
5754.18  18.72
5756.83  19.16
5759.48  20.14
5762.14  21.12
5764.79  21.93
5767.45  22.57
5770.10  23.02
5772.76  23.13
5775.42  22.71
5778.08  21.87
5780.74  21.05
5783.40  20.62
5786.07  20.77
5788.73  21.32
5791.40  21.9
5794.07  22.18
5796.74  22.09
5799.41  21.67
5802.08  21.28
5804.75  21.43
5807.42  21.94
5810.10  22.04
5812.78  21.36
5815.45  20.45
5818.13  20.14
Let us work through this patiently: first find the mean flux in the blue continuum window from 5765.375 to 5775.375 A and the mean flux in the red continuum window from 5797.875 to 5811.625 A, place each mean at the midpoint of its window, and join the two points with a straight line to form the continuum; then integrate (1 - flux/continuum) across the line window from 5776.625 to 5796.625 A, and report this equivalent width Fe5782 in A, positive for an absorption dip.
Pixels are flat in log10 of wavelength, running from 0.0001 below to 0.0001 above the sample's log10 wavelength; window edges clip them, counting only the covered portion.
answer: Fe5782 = 0.7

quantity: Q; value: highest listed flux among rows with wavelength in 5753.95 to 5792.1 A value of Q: 23.13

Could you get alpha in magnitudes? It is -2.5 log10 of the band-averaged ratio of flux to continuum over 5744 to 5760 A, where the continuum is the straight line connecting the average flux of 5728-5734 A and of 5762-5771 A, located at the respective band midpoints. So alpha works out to 0.14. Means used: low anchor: 21.9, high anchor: 22.3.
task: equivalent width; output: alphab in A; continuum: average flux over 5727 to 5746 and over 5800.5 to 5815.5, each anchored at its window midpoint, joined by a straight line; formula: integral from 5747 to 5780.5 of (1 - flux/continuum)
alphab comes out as 0.3 A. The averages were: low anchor 21.1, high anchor 21.5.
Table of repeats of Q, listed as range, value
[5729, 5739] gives 22.1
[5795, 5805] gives 22.09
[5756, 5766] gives 21.93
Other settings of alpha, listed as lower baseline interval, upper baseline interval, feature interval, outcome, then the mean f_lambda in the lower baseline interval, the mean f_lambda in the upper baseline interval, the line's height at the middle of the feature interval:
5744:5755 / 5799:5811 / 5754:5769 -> -0.04 mag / 19.5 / 21.7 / 20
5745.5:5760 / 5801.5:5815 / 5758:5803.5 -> -0.06 mag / 19.4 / 21.6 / 20.5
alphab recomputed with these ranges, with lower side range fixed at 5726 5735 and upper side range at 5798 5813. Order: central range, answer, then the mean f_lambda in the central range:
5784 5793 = 0.2 A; 21.3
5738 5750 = 1.0 A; 20.1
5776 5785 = 0.2 A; 21.3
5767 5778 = -0.5 A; 22.8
